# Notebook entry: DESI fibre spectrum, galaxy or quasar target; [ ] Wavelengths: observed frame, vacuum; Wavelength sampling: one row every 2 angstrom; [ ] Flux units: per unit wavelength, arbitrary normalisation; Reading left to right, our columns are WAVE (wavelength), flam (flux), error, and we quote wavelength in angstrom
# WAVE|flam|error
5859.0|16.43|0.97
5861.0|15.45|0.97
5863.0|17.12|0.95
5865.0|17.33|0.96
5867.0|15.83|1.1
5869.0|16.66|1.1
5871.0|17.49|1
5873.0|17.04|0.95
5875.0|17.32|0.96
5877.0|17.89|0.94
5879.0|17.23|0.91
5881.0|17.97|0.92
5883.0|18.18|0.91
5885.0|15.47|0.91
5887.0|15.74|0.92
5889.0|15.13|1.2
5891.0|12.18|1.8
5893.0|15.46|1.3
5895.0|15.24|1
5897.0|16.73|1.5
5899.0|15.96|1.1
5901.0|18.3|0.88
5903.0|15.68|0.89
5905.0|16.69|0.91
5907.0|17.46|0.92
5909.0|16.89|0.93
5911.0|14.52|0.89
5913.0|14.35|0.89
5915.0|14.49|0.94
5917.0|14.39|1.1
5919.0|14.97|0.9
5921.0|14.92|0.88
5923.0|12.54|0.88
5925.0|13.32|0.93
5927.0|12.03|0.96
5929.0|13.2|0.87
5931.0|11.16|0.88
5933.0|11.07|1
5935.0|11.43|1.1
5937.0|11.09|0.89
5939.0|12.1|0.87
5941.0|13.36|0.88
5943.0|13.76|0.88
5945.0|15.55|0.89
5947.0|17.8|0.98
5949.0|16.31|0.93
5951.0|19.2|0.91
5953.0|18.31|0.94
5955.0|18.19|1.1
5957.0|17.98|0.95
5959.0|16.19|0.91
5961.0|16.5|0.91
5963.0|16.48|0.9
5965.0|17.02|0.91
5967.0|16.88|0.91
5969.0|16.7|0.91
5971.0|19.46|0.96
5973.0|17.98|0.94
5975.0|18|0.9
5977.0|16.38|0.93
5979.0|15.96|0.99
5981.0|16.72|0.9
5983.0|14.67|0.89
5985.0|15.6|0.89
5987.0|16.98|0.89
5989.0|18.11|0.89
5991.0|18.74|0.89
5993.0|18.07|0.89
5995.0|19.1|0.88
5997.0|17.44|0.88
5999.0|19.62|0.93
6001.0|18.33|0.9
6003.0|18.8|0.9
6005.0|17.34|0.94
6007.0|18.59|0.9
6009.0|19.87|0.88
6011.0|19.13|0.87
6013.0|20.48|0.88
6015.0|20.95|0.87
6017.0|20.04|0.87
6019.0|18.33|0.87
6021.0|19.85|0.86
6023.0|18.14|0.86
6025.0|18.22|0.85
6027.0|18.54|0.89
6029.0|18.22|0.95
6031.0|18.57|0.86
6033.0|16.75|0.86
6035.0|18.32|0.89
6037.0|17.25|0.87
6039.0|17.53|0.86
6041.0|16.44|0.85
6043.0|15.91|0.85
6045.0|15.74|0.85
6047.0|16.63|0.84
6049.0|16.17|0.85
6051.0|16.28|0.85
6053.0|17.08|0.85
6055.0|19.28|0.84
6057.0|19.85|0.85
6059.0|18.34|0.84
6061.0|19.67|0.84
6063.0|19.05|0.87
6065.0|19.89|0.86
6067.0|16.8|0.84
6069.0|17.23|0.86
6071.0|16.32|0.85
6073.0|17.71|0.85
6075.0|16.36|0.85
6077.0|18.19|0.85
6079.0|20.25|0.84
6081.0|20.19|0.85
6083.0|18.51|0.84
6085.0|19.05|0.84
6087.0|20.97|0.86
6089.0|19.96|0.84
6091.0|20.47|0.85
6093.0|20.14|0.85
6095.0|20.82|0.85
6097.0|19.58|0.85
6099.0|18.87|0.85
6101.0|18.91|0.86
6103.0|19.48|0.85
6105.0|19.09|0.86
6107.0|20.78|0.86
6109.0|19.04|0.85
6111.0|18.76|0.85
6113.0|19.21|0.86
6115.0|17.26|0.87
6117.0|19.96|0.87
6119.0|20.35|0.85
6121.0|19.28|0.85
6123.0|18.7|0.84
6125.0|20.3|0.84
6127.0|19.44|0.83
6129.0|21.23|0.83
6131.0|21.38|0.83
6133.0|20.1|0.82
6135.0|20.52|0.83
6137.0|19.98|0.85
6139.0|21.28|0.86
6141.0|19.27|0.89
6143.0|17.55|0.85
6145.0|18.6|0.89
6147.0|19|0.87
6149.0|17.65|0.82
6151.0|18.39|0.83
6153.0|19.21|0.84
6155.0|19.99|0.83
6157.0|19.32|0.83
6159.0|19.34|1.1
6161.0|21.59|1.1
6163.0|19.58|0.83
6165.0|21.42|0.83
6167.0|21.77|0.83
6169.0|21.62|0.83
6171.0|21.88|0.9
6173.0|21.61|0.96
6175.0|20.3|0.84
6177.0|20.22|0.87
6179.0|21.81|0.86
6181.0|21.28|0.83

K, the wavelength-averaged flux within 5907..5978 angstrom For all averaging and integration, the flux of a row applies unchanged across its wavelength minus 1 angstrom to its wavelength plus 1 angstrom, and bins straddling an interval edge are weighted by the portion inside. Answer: 15.3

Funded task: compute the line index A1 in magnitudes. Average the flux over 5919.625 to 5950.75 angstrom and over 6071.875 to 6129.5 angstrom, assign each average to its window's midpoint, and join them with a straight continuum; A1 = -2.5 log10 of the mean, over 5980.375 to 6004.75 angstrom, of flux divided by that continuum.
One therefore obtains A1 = -0.14 mag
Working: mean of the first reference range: 13.5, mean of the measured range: 17.7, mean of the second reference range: 19.4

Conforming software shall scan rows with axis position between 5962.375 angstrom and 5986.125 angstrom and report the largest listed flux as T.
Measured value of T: 19.46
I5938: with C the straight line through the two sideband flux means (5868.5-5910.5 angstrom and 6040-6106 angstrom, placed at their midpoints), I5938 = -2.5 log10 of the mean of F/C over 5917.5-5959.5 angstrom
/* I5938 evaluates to 0.18 mag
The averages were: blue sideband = 16.5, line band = 14.5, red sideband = 18.5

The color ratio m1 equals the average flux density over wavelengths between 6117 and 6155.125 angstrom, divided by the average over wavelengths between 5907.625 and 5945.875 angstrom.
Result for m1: 1.46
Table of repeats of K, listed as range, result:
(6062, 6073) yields 17.8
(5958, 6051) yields 17.7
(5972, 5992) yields 16.9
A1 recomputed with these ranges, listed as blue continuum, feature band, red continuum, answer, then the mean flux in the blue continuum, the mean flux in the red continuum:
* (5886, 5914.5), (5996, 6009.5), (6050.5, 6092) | -0.06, 15.7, 18.7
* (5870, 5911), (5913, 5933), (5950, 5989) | 0.24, 16.5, 17.1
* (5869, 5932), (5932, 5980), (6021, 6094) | 0.03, 15.5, 18.2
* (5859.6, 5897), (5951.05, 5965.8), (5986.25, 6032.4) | 0.03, 16.4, 18.8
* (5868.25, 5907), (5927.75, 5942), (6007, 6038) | 0.40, 16.5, 18.8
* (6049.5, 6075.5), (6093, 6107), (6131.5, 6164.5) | -0.05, 18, 19.5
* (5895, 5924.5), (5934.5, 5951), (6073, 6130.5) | 0.13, 15.5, 19.5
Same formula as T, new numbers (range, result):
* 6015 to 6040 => 20.95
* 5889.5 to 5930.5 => 18.3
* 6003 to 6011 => 19.87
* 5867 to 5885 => 18.18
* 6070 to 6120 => 20.97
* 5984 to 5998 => 19.1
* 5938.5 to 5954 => 19.2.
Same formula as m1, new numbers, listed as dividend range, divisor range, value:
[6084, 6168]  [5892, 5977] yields 1.27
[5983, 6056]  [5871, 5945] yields 1.21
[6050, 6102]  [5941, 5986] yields 1.12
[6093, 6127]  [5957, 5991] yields 1.15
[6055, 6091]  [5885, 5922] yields 1.21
